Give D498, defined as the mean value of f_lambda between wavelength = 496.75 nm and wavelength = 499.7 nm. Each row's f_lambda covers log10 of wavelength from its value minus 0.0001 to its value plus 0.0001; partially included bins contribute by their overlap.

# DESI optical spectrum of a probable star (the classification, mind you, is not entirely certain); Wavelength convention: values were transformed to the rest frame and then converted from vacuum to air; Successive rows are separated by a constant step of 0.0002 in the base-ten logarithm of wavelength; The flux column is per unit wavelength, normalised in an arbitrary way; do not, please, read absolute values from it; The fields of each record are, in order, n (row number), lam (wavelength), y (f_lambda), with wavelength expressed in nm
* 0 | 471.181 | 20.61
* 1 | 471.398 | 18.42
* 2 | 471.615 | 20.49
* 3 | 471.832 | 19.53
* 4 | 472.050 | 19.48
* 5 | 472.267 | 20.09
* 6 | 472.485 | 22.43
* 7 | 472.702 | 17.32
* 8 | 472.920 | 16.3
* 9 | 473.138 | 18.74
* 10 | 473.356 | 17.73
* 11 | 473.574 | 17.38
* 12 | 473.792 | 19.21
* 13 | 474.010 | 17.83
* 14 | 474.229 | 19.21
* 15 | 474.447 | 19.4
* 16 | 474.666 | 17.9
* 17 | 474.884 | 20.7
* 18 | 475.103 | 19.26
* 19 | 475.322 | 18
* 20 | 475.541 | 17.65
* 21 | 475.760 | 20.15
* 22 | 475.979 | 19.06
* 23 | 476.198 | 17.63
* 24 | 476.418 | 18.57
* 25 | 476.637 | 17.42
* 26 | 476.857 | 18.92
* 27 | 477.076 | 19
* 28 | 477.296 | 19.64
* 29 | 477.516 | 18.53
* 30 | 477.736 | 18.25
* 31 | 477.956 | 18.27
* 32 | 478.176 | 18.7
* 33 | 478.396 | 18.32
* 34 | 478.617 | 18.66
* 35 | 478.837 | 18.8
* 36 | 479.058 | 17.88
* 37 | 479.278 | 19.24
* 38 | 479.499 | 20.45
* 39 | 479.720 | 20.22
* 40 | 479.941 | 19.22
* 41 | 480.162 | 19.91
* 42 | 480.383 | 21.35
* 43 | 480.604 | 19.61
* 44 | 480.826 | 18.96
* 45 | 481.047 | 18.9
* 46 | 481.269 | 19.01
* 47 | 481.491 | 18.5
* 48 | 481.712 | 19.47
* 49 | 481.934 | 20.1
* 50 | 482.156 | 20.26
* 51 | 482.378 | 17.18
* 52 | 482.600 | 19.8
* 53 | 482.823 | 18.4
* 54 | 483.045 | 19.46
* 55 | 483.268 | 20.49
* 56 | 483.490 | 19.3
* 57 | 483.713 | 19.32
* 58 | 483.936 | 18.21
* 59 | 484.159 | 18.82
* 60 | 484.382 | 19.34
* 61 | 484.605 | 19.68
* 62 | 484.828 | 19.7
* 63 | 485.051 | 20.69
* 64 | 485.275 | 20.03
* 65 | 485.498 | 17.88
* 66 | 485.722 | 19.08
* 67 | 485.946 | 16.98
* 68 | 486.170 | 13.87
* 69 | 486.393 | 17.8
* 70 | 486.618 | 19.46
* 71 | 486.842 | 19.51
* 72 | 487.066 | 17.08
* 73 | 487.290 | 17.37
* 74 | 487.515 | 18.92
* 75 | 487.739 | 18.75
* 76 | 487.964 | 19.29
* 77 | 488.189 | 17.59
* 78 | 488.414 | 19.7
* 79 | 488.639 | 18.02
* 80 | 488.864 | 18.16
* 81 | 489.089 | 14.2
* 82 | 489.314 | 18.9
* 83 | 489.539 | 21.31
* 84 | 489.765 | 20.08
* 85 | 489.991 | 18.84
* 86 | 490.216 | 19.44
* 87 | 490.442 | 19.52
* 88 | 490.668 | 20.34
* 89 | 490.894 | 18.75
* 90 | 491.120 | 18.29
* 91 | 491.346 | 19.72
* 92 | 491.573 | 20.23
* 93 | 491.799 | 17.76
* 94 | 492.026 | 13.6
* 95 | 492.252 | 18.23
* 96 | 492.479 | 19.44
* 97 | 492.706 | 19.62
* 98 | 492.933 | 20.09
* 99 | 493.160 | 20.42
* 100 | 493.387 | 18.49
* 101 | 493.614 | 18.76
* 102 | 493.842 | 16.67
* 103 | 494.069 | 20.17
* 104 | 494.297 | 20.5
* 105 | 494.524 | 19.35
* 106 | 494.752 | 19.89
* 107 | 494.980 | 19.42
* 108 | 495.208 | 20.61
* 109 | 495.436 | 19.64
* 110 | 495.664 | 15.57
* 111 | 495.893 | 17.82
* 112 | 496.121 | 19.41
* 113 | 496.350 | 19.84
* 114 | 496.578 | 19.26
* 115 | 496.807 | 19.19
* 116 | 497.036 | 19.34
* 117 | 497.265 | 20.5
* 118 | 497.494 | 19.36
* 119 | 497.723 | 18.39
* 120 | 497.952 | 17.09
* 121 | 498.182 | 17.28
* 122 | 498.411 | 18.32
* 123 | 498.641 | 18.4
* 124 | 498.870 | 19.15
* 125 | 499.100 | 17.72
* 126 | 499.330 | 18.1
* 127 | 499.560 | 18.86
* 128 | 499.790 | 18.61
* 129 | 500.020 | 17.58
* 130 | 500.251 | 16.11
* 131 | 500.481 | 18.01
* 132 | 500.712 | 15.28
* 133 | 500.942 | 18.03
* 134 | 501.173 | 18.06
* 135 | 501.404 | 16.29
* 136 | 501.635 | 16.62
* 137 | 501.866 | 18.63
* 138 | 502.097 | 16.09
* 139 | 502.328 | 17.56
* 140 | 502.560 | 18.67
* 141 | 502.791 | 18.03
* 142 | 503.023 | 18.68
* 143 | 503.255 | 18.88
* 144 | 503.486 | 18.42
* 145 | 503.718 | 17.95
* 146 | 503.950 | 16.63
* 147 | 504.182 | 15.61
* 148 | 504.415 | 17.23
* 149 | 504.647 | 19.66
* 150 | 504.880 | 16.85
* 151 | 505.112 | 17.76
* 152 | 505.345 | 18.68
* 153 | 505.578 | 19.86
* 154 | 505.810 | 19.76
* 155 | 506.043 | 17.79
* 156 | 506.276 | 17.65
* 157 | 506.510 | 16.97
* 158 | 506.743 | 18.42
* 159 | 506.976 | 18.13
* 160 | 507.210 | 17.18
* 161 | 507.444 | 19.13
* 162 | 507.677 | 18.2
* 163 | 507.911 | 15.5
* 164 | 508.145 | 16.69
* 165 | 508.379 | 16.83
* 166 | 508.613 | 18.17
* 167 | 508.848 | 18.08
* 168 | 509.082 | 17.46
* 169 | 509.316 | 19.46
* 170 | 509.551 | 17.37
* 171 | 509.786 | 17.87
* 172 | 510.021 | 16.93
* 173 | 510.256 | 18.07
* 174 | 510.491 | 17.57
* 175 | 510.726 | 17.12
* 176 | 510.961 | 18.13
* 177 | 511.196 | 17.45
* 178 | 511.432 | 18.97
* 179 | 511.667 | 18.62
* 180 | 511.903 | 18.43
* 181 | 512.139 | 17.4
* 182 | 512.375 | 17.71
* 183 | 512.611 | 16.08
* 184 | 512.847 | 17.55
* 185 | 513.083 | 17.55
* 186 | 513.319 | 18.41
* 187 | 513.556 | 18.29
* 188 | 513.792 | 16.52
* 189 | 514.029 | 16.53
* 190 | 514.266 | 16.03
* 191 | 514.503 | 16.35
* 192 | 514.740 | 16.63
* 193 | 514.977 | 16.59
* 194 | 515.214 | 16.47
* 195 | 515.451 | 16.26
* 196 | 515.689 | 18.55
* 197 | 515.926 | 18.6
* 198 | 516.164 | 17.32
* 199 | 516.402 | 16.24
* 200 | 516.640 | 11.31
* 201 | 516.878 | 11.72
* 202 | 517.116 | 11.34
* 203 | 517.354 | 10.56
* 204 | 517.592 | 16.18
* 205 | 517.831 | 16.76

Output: 18.6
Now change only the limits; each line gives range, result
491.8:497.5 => 19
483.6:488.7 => 18.6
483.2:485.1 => 19.5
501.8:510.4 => 17.9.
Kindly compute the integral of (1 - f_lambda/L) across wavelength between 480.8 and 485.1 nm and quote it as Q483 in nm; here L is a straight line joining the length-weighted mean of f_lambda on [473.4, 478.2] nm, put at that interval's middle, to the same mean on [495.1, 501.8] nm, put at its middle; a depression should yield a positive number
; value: -0.17 nm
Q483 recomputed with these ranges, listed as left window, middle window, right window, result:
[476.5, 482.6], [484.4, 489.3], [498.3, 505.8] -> 0.10 nm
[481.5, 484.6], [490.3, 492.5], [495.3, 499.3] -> 0.04 nm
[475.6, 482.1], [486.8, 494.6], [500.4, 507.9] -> -0.13 nm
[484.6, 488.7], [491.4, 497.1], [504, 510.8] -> -0.23 nm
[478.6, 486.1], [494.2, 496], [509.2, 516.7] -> -0.06 nm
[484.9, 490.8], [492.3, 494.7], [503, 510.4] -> -0.13 nm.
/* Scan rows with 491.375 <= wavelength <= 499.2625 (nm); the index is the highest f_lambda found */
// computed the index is 20.61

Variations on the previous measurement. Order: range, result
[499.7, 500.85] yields 18.61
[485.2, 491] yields 21.31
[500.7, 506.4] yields 19.86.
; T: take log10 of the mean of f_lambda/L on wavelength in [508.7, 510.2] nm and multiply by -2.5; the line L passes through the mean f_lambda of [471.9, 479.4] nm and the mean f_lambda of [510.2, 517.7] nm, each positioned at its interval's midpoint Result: -0.07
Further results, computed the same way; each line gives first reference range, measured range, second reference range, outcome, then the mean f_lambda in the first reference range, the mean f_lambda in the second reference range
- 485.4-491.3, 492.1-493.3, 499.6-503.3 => -0.07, 18.4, 17.6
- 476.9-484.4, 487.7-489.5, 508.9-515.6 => 0.03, 19.2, 17.4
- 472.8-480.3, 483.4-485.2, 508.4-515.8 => -0.05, 18.7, 17.5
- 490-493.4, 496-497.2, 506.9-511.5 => -0.05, 18.9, 17.7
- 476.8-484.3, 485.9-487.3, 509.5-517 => 0.08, 19.2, 17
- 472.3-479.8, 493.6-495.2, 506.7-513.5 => -0.07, 18.7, 17.7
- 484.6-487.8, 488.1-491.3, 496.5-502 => -0.03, 18.4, 18.1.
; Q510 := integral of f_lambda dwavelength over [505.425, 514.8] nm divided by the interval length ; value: 17.7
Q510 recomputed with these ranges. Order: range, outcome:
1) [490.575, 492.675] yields 18.5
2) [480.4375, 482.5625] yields 19.2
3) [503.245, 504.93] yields 17.6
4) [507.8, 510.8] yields 17.5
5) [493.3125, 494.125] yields 18.4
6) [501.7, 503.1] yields 17.9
